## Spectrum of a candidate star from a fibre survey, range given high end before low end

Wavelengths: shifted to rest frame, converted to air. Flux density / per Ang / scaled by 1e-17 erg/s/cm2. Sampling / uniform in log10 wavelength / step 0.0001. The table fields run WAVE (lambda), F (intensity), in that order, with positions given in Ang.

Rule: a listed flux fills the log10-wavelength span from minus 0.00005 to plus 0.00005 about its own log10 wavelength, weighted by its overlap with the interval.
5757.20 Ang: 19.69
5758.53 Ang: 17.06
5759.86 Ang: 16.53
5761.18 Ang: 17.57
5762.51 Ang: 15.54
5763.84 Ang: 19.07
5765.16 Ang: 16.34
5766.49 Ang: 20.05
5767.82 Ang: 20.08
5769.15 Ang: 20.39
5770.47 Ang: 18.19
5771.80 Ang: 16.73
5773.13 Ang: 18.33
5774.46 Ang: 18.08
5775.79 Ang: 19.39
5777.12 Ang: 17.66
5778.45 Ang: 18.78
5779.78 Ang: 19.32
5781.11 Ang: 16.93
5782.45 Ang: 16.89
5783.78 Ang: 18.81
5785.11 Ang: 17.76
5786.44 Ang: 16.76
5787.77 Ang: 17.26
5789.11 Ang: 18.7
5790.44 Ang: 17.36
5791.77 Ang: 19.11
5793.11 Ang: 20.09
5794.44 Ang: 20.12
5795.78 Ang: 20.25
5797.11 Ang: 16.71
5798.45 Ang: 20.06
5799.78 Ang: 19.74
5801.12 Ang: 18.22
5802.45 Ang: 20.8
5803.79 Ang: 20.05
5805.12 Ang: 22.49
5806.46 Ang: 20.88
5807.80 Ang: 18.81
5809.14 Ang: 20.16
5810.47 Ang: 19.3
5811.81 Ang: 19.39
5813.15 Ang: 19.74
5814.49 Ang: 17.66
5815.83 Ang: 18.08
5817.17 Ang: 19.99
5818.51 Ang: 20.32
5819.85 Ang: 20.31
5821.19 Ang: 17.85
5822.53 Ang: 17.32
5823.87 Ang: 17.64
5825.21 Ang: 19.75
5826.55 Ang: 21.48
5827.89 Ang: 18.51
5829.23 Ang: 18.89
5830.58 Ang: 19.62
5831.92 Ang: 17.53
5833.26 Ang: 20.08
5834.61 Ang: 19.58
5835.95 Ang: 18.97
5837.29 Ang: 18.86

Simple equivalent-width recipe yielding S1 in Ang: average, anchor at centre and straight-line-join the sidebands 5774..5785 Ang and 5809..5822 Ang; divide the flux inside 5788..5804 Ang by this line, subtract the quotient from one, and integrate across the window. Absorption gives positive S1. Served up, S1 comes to -0.4 Ang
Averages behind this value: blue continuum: 18.2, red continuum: 19.2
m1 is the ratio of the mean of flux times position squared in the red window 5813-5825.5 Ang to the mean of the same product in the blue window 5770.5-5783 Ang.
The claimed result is 1.1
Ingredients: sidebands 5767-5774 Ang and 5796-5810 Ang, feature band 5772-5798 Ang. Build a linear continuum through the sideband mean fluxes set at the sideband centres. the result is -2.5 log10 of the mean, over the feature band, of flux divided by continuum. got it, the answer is 0.05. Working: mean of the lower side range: 18.8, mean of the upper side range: 19.8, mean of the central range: 18.3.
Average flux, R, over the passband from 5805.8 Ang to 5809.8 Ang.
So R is 19.9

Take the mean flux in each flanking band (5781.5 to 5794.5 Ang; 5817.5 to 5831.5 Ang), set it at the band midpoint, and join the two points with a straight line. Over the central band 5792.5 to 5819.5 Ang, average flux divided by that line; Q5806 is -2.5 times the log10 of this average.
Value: -0.06 mag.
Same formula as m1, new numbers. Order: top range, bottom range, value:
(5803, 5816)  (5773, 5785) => 1.09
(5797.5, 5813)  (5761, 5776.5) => 1.10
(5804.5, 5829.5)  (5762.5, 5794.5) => 1.07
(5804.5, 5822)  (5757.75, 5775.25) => 1.10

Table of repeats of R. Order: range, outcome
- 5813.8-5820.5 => 19.3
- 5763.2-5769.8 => 19.2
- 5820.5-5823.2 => 17.6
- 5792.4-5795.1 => 20.1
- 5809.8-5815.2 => 19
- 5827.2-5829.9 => 18.7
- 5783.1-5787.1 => 17.8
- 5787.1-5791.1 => 17.8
